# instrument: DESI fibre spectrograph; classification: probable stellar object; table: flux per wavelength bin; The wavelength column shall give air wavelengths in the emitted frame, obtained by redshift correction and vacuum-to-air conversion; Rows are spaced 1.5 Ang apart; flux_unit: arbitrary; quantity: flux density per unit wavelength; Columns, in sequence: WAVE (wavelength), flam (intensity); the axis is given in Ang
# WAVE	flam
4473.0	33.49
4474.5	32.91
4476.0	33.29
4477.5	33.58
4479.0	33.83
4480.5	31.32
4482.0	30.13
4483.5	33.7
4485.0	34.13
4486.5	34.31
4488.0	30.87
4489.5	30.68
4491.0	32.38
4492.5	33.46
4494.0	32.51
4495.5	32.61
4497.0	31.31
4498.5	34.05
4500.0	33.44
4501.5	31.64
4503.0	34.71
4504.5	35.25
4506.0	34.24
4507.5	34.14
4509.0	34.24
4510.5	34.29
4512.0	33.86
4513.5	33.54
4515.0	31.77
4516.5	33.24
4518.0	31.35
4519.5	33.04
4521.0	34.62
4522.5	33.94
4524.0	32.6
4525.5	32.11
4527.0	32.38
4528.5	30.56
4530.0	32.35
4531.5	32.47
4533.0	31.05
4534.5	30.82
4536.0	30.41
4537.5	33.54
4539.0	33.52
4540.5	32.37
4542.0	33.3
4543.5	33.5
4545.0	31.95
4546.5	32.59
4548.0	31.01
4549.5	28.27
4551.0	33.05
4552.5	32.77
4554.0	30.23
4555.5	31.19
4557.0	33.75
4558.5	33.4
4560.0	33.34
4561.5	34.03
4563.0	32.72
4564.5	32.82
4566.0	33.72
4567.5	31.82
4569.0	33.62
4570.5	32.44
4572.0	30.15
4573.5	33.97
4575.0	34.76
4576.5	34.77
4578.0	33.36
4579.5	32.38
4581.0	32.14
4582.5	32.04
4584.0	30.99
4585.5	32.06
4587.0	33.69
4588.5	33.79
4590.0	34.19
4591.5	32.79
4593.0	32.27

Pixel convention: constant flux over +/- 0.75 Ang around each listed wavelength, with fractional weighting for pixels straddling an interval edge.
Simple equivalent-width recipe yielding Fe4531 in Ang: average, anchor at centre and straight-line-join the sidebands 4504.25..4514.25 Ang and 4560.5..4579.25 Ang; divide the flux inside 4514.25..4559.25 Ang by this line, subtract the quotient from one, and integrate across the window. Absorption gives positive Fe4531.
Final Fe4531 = 2.0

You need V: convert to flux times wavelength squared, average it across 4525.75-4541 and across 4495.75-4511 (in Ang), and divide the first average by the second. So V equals 0.96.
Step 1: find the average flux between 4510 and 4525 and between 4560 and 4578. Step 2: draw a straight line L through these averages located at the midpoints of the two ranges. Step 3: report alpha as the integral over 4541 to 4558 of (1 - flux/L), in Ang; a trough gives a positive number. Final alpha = 0.6 Ang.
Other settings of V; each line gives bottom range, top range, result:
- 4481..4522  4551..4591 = 1.02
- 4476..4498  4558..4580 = 1.06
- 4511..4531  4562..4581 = 1.03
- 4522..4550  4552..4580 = 1.04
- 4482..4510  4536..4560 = 1.00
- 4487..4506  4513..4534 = 1.00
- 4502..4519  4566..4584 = 1.00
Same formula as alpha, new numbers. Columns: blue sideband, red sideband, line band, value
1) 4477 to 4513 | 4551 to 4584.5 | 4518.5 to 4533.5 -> 0.2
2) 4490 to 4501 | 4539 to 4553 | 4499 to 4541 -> -0.6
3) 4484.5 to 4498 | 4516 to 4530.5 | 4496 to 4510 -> -0.5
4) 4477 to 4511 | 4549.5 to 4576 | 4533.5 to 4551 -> 0.4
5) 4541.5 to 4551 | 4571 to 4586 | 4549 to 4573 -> -0.1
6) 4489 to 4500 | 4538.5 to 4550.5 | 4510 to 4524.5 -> -0.4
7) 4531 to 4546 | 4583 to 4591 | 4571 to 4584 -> 0.0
